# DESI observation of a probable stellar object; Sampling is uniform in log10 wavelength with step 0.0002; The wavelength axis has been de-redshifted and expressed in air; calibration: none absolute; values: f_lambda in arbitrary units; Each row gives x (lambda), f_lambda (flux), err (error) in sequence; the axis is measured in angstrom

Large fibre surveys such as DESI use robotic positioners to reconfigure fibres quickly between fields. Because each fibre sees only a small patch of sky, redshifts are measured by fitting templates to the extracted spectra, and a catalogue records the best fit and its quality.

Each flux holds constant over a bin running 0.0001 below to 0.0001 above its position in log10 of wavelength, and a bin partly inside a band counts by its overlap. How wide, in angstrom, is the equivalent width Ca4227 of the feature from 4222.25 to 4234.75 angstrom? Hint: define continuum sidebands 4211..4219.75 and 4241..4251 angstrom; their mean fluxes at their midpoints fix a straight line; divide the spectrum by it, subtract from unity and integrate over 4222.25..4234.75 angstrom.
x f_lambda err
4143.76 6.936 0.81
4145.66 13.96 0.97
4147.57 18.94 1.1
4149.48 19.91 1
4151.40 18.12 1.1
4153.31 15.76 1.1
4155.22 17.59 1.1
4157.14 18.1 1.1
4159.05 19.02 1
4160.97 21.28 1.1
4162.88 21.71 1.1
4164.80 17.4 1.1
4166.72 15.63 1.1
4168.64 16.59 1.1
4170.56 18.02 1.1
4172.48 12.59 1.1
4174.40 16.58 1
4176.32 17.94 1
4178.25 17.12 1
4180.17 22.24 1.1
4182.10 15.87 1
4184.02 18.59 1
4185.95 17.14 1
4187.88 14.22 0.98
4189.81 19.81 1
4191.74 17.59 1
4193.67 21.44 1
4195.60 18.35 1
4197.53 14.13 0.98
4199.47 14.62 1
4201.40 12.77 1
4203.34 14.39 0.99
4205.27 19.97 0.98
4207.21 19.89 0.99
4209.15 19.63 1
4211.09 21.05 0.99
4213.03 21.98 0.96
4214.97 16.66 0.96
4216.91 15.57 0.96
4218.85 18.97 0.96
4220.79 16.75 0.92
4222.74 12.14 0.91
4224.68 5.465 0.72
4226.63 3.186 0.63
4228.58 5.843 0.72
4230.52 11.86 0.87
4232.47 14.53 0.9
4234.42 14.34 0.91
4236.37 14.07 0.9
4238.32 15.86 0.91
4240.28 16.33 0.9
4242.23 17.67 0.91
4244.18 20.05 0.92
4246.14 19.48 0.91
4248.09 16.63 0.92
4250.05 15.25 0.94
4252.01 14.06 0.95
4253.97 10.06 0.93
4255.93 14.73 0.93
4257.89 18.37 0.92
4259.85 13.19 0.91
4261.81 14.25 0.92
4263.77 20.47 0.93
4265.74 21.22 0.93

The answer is 6.14 angstrom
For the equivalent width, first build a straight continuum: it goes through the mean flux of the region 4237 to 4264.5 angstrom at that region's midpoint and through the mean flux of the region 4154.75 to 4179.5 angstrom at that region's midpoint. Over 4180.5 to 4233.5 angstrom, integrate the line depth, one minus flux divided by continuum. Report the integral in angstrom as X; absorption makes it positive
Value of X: 4.0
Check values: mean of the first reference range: 17.7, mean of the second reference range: 16.1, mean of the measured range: 15.7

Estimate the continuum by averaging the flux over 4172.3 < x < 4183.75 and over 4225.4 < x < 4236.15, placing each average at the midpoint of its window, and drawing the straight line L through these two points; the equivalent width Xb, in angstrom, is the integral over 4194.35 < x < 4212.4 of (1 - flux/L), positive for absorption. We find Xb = -4.6 angstrom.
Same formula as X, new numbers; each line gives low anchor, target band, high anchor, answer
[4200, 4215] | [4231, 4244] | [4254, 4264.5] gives 0.83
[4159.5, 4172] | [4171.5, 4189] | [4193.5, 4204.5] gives 0.14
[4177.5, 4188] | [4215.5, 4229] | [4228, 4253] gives 3.85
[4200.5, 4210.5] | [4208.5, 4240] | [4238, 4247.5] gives 6.19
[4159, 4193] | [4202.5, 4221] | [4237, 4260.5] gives -1.88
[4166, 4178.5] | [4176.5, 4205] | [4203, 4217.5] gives 0.67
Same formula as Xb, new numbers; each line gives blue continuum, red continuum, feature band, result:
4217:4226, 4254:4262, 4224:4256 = 1.0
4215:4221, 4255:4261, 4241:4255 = -0.3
